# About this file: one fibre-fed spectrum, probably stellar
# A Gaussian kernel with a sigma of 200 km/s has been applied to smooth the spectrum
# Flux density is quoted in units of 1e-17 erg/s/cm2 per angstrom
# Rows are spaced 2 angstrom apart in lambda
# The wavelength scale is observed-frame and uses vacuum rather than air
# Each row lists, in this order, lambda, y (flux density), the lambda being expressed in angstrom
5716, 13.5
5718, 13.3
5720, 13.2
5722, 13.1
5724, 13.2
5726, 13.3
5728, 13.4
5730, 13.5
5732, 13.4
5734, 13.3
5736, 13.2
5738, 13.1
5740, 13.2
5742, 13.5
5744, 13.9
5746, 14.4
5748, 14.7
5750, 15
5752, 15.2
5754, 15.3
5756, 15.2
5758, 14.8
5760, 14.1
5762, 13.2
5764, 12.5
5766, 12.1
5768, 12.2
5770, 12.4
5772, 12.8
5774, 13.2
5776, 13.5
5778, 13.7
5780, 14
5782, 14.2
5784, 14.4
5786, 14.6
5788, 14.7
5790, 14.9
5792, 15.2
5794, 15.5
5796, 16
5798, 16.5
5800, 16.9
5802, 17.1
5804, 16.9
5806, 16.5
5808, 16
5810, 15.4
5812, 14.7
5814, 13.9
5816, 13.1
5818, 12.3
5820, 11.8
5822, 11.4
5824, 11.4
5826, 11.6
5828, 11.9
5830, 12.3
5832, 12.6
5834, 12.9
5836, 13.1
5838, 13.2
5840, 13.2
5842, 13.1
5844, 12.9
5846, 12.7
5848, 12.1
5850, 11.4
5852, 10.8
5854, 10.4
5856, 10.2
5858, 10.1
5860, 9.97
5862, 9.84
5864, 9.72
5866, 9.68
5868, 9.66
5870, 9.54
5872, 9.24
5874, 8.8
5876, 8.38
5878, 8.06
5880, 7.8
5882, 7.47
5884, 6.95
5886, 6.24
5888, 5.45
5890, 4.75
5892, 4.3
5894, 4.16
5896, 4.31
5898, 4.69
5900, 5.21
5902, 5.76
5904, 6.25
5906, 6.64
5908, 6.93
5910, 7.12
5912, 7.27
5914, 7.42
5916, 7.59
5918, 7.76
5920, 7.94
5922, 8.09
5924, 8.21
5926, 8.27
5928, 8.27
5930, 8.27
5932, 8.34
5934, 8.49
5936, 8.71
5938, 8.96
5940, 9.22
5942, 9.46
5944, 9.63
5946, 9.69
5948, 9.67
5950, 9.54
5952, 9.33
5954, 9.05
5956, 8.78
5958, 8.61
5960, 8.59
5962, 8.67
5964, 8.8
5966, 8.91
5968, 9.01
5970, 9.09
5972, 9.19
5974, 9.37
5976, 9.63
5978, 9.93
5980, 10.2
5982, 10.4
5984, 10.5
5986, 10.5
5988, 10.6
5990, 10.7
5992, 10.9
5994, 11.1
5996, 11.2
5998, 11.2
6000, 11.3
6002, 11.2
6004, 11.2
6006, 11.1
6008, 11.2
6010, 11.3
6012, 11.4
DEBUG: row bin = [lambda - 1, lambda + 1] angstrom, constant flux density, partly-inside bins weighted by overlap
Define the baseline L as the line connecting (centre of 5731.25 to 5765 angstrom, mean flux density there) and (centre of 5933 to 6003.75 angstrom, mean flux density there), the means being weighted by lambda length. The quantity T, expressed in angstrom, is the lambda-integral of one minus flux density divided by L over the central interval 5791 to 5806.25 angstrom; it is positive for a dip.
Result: -3.9 angstrom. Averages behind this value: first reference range 14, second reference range 9.73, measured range 16.3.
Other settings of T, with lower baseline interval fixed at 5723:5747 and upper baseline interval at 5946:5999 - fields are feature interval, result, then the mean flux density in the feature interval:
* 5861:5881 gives 3.99 angstrom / 9.07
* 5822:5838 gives -0.40 angstrom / 12.3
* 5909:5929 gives 5.26 angstrom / 7.79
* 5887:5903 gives 8.95 angstrom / 4.83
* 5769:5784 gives -0.78 angstrom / 13.5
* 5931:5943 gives 1.67 angstrom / 8.86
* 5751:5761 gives -1.37 angstrom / 14.9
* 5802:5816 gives -3.64 angstrom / 15.5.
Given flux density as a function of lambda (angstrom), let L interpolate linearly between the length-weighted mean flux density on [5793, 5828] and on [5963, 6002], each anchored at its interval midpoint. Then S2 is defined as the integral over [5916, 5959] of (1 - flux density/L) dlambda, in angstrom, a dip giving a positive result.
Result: 9.6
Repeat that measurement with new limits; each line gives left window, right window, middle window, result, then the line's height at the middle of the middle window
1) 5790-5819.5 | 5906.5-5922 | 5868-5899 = 9.6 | 9.67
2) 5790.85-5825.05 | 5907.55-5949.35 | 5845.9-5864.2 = 2.4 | 12.3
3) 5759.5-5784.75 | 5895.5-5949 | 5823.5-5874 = -4.0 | 10.4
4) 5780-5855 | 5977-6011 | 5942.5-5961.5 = 3.8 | 11.5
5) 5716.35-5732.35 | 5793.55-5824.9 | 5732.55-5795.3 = 0.1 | 14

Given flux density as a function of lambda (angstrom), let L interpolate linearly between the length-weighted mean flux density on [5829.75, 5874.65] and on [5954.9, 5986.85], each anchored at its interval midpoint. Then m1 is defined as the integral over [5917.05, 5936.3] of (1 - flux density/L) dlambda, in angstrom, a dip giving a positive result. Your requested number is 3.51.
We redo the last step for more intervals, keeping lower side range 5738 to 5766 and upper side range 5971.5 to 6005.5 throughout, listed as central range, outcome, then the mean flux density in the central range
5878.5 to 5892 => 6.4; 6.34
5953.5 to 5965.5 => 2.5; 8.74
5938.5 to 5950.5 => 1.8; 9.51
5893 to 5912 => 9.8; 5.76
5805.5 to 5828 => -0.3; 13.3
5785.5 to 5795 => -1.0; 15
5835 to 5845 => -0.2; 13.1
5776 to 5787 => -0.4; 14.1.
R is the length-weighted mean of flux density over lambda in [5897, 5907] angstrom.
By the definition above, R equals 5.71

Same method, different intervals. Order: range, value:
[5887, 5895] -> 4.67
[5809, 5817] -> 14.3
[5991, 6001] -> 11.1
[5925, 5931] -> 8.27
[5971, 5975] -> 9.28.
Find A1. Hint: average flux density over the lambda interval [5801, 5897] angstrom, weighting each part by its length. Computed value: 10.8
